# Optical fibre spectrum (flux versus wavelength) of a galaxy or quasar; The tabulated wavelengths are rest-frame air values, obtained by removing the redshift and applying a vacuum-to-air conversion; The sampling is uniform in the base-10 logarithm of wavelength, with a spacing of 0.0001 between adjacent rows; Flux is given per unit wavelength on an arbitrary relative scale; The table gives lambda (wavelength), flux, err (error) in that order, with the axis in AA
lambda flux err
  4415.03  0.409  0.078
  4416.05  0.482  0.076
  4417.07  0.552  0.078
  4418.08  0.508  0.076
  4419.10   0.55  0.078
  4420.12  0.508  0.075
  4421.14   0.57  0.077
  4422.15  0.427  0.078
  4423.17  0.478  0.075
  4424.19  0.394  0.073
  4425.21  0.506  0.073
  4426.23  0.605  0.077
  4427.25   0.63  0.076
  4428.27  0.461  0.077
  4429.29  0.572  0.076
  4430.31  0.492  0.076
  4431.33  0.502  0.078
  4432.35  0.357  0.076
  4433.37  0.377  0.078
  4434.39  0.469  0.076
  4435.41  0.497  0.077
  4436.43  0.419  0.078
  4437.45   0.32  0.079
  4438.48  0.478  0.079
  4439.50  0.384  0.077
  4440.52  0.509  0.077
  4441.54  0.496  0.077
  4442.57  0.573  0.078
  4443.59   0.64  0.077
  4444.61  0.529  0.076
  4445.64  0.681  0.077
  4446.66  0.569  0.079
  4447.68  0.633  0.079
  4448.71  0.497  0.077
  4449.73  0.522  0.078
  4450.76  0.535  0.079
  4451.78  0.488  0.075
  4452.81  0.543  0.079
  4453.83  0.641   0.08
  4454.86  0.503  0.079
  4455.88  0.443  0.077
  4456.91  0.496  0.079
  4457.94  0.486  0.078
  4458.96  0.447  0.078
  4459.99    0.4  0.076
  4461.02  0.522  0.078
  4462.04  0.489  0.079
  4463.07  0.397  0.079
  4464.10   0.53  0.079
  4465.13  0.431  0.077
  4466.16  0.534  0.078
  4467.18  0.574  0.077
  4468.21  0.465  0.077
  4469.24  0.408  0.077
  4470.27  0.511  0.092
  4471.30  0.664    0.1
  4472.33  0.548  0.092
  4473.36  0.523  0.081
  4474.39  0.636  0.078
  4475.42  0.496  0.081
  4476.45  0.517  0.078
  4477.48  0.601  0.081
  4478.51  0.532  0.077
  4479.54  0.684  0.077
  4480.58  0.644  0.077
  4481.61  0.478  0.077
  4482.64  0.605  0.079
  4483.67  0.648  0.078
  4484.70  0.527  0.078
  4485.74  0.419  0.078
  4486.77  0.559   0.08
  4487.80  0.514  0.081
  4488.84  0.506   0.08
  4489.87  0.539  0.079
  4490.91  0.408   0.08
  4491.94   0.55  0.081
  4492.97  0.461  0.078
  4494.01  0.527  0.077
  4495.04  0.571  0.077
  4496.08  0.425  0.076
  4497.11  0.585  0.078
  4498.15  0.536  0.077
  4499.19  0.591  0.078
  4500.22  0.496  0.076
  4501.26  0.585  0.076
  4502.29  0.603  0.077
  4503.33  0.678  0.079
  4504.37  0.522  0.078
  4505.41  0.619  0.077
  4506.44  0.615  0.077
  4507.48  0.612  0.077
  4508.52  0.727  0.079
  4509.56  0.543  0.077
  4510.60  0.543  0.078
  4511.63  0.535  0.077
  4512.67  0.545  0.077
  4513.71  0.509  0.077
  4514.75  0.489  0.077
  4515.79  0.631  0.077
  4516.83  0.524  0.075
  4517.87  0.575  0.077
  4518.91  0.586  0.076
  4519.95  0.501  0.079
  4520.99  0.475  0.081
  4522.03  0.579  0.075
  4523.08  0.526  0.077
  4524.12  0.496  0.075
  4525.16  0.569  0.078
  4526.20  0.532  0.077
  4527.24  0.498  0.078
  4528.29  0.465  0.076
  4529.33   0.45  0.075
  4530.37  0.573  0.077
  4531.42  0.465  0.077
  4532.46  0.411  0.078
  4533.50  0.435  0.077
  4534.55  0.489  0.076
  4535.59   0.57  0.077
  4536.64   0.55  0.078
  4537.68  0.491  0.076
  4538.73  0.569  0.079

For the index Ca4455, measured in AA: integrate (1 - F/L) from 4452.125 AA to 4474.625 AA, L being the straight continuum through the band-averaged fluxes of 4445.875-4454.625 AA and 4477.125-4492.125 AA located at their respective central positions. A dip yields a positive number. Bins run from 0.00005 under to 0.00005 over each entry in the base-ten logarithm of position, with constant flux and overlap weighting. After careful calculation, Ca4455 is 1.9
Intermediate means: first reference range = 0.556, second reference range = 0.547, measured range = 0.507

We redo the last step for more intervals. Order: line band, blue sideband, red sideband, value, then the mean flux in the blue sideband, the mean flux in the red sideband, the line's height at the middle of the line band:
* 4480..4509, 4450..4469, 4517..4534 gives -3.1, 0.495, 0.509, 0.502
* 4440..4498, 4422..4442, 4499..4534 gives -3.3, 0.469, 0.544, 0.502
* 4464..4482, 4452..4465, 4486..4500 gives -1.5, 0.489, 0.519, 0.502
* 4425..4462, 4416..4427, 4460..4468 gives -0.4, 0.511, 0.49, 0.5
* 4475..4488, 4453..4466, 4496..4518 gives -0.8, 0.485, 0.57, 0.525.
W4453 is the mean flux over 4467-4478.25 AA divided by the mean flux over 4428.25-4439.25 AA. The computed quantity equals 1.20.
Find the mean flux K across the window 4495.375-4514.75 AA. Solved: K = 0.568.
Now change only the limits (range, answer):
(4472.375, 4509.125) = 0.558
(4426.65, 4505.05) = 0.522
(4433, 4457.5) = 0.511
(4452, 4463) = 0.493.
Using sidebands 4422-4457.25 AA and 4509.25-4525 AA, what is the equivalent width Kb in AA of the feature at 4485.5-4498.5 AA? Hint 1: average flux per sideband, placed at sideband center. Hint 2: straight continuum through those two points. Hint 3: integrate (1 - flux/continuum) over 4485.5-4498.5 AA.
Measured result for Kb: 0.4 AA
